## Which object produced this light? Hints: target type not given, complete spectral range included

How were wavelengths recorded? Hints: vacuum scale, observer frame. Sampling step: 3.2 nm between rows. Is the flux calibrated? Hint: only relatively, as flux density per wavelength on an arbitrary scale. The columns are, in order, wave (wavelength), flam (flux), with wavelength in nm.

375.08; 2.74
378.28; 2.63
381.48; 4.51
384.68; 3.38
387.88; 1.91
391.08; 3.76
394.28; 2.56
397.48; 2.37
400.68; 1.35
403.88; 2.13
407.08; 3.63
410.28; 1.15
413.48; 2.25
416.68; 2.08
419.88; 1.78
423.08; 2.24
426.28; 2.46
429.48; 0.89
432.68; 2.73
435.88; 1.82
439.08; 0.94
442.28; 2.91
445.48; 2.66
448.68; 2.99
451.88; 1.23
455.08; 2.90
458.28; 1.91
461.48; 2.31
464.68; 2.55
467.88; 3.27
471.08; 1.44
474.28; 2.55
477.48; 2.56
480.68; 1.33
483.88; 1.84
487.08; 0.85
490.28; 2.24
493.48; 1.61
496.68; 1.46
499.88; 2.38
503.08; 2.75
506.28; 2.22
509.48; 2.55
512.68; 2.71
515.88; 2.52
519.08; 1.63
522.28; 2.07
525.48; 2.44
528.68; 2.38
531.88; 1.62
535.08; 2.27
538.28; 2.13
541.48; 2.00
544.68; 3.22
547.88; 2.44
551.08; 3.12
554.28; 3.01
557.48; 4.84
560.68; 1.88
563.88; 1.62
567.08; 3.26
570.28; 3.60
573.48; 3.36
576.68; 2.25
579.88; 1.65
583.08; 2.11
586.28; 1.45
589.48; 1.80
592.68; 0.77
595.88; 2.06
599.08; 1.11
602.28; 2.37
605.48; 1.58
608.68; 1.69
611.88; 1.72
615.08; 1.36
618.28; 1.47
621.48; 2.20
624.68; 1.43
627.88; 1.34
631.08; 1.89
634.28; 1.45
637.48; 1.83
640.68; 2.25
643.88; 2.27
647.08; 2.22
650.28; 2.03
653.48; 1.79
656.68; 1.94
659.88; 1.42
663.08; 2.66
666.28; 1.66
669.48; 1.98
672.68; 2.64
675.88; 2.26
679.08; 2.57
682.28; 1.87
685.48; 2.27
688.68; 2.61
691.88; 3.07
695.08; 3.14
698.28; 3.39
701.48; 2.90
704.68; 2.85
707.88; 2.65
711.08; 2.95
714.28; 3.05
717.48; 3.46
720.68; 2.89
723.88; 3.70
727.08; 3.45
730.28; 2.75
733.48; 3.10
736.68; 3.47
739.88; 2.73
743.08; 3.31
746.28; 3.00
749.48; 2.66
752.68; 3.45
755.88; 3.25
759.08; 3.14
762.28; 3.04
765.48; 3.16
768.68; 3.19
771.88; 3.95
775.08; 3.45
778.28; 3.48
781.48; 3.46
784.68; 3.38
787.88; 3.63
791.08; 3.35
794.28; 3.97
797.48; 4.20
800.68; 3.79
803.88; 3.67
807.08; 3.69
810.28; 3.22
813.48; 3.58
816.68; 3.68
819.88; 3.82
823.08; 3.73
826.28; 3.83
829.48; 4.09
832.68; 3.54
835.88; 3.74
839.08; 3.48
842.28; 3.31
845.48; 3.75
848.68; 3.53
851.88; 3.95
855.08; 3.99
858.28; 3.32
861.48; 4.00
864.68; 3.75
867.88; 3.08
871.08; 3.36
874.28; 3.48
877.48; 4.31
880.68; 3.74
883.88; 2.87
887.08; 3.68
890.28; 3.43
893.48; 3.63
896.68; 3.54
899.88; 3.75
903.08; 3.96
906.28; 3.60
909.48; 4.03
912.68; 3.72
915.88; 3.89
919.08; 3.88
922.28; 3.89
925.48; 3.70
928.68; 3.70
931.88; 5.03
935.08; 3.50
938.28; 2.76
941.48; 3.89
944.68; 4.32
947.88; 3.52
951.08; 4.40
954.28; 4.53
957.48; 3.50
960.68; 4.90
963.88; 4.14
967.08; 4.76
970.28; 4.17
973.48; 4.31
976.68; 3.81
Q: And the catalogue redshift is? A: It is 0.72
